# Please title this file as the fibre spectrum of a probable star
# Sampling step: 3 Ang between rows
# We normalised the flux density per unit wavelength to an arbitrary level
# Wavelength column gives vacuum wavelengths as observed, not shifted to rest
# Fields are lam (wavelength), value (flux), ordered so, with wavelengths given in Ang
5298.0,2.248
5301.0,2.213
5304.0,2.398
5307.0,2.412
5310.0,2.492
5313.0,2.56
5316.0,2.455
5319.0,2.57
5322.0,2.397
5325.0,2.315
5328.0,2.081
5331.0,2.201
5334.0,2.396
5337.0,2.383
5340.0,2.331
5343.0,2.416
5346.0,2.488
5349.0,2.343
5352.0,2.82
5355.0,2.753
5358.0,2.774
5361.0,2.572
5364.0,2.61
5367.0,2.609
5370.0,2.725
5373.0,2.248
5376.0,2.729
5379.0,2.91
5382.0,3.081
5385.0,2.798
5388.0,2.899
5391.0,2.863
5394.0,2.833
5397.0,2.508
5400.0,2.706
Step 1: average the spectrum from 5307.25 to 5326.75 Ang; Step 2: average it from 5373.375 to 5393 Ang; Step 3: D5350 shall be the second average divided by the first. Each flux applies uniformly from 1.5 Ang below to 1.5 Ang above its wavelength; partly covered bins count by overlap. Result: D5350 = 1.16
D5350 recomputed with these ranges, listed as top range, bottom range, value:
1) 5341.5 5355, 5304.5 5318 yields 1.03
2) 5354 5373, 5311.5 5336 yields 1.11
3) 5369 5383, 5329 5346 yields 1.16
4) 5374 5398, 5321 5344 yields 1.22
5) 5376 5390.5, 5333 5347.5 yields 1.21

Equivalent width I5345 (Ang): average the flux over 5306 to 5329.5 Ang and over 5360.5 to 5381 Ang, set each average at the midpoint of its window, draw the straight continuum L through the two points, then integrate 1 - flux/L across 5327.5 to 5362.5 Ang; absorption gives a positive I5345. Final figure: 0.8 Ang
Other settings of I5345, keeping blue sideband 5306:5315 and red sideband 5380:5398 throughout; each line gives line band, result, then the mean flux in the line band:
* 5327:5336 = 1.2 Ang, 2.24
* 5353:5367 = 0.2 Ang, 2.68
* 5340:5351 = 0.9 Ang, 2.42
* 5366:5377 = 0.8 Ang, 2.57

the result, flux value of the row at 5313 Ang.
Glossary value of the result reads 2.56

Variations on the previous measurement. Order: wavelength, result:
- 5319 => 2.57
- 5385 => 2.798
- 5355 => 2.753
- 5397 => 2.508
